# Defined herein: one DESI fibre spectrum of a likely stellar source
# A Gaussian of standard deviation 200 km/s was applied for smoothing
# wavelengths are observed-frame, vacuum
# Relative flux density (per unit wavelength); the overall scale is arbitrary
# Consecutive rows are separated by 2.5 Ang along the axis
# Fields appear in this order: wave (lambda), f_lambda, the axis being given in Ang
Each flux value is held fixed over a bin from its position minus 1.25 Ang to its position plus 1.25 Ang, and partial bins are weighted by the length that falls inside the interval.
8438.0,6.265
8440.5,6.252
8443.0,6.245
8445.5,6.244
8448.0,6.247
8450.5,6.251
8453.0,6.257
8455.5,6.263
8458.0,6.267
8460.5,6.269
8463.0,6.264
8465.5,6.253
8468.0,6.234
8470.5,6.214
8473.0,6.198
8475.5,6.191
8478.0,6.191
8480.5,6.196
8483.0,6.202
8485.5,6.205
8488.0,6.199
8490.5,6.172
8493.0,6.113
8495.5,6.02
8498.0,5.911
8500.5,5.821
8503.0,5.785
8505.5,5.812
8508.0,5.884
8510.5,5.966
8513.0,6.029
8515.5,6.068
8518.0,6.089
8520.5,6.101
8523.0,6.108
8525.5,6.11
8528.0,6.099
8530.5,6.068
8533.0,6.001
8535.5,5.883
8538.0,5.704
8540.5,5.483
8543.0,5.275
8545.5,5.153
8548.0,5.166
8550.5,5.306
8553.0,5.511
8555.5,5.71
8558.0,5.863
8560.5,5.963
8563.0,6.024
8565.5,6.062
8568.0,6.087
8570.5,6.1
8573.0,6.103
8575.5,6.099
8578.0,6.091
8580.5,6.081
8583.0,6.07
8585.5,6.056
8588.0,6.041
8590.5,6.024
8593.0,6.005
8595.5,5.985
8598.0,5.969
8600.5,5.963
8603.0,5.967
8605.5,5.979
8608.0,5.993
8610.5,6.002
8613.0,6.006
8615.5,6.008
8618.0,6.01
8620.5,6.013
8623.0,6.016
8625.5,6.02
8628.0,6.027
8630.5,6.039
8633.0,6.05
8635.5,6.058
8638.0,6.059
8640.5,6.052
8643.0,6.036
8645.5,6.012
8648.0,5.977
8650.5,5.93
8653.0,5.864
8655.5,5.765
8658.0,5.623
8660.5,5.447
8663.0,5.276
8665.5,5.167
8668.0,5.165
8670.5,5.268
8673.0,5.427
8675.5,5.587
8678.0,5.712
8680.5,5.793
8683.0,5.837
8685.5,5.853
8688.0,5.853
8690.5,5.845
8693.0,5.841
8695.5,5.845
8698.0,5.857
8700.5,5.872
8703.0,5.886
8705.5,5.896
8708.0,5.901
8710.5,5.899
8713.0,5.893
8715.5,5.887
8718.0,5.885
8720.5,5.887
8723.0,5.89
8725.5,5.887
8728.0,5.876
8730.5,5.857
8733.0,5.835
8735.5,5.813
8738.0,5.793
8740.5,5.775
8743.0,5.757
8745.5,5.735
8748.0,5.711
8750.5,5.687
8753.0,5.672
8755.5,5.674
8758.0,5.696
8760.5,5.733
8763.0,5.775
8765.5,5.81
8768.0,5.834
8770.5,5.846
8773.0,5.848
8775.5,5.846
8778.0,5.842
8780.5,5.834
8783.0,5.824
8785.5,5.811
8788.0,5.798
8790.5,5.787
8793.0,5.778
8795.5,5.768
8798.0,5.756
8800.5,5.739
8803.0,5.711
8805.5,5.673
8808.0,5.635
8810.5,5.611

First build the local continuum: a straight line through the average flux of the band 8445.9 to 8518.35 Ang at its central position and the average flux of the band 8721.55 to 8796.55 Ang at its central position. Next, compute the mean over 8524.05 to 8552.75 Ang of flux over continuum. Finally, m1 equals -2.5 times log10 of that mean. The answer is 0.074 mag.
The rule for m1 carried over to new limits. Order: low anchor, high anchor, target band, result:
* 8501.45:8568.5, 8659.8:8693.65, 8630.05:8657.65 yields -0.06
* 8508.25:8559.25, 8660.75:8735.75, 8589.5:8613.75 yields -0.04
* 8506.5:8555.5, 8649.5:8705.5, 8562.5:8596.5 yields -0.06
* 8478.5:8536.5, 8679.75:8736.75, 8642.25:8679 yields 0.06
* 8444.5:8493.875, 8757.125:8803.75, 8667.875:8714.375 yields 0.03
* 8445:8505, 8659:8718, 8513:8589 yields 0.02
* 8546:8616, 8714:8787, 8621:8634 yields -0.02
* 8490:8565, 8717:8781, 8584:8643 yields -0.04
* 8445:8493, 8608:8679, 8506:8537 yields 0.01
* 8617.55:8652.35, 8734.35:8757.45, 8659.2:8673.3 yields 0.13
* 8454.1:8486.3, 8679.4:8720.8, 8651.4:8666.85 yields 0.08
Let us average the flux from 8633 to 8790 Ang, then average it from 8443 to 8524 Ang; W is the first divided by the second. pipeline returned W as 0.9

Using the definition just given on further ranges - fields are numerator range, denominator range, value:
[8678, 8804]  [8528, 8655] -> 0.98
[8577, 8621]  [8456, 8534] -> 0.99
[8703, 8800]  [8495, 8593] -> 0.99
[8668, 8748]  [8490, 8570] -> 0.99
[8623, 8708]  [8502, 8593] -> 0.98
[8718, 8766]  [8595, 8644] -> 0.96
